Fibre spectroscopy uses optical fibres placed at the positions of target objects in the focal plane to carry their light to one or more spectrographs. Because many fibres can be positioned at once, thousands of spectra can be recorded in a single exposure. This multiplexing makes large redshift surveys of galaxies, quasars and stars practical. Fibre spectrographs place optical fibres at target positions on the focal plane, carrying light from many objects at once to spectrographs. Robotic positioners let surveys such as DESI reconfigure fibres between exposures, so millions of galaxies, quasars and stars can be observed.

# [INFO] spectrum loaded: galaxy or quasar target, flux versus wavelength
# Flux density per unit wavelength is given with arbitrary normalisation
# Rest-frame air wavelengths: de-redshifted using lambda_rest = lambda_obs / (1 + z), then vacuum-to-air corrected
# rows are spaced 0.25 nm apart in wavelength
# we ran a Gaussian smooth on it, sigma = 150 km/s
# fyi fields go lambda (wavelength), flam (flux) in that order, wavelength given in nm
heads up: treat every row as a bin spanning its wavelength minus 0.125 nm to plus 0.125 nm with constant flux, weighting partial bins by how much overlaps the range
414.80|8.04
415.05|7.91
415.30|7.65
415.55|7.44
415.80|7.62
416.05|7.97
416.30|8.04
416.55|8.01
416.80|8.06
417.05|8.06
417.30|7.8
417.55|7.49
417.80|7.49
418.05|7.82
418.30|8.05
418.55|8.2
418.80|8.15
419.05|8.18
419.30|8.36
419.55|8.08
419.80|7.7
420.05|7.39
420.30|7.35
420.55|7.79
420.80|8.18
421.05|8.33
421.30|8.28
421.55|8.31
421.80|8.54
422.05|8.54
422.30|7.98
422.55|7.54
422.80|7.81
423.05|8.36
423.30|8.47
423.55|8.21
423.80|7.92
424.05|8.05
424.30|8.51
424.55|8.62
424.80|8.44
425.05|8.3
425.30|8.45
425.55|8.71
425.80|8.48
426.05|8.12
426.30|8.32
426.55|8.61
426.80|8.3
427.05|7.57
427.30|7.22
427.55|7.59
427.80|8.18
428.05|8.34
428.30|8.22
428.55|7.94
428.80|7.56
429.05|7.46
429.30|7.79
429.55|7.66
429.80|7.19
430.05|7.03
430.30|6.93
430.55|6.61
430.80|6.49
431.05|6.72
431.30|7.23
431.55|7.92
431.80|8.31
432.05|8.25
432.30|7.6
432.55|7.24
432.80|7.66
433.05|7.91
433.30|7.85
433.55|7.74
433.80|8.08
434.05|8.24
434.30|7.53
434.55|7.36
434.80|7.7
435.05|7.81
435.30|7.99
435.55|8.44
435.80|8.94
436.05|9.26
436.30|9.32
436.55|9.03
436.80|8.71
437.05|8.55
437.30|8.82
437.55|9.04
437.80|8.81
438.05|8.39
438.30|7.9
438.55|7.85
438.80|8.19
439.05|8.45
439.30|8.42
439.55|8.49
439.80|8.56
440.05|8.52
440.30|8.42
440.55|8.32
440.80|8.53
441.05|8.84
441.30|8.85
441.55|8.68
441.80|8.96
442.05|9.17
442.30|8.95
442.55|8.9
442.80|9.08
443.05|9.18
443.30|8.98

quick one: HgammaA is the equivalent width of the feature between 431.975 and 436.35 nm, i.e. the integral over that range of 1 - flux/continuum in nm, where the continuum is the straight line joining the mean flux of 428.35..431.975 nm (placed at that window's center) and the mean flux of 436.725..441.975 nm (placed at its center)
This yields -0.08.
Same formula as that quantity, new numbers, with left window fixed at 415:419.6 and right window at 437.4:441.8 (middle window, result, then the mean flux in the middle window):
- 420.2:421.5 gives 0.00 nm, 8.02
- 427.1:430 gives 0.17 nm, 7.72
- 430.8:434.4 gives 0.27 nm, 7.69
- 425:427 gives -0.06 nm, 8.38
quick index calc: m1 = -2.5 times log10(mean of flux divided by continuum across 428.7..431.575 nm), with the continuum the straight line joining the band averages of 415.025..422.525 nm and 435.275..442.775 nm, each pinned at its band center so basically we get 0.16 mag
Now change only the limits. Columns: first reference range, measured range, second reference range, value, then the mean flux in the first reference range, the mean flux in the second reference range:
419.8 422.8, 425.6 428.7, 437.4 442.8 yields 0.01 mag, 8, 8.6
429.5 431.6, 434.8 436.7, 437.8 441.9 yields -0.10 mag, 7.04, 8.47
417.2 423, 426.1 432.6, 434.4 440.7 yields 0.08 mag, 7.98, 8.45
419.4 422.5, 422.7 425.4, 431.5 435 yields -0.04 mag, 8.03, 7.81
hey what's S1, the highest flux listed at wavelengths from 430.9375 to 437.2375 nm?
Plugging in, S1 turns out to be 9.32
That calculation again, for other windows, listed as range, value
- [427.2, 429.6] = 8.34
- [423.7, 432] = 8.71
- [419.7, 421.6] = 8.33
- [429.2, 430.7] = 7.79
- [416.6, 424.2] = 8.54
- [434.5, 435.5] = 7.99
